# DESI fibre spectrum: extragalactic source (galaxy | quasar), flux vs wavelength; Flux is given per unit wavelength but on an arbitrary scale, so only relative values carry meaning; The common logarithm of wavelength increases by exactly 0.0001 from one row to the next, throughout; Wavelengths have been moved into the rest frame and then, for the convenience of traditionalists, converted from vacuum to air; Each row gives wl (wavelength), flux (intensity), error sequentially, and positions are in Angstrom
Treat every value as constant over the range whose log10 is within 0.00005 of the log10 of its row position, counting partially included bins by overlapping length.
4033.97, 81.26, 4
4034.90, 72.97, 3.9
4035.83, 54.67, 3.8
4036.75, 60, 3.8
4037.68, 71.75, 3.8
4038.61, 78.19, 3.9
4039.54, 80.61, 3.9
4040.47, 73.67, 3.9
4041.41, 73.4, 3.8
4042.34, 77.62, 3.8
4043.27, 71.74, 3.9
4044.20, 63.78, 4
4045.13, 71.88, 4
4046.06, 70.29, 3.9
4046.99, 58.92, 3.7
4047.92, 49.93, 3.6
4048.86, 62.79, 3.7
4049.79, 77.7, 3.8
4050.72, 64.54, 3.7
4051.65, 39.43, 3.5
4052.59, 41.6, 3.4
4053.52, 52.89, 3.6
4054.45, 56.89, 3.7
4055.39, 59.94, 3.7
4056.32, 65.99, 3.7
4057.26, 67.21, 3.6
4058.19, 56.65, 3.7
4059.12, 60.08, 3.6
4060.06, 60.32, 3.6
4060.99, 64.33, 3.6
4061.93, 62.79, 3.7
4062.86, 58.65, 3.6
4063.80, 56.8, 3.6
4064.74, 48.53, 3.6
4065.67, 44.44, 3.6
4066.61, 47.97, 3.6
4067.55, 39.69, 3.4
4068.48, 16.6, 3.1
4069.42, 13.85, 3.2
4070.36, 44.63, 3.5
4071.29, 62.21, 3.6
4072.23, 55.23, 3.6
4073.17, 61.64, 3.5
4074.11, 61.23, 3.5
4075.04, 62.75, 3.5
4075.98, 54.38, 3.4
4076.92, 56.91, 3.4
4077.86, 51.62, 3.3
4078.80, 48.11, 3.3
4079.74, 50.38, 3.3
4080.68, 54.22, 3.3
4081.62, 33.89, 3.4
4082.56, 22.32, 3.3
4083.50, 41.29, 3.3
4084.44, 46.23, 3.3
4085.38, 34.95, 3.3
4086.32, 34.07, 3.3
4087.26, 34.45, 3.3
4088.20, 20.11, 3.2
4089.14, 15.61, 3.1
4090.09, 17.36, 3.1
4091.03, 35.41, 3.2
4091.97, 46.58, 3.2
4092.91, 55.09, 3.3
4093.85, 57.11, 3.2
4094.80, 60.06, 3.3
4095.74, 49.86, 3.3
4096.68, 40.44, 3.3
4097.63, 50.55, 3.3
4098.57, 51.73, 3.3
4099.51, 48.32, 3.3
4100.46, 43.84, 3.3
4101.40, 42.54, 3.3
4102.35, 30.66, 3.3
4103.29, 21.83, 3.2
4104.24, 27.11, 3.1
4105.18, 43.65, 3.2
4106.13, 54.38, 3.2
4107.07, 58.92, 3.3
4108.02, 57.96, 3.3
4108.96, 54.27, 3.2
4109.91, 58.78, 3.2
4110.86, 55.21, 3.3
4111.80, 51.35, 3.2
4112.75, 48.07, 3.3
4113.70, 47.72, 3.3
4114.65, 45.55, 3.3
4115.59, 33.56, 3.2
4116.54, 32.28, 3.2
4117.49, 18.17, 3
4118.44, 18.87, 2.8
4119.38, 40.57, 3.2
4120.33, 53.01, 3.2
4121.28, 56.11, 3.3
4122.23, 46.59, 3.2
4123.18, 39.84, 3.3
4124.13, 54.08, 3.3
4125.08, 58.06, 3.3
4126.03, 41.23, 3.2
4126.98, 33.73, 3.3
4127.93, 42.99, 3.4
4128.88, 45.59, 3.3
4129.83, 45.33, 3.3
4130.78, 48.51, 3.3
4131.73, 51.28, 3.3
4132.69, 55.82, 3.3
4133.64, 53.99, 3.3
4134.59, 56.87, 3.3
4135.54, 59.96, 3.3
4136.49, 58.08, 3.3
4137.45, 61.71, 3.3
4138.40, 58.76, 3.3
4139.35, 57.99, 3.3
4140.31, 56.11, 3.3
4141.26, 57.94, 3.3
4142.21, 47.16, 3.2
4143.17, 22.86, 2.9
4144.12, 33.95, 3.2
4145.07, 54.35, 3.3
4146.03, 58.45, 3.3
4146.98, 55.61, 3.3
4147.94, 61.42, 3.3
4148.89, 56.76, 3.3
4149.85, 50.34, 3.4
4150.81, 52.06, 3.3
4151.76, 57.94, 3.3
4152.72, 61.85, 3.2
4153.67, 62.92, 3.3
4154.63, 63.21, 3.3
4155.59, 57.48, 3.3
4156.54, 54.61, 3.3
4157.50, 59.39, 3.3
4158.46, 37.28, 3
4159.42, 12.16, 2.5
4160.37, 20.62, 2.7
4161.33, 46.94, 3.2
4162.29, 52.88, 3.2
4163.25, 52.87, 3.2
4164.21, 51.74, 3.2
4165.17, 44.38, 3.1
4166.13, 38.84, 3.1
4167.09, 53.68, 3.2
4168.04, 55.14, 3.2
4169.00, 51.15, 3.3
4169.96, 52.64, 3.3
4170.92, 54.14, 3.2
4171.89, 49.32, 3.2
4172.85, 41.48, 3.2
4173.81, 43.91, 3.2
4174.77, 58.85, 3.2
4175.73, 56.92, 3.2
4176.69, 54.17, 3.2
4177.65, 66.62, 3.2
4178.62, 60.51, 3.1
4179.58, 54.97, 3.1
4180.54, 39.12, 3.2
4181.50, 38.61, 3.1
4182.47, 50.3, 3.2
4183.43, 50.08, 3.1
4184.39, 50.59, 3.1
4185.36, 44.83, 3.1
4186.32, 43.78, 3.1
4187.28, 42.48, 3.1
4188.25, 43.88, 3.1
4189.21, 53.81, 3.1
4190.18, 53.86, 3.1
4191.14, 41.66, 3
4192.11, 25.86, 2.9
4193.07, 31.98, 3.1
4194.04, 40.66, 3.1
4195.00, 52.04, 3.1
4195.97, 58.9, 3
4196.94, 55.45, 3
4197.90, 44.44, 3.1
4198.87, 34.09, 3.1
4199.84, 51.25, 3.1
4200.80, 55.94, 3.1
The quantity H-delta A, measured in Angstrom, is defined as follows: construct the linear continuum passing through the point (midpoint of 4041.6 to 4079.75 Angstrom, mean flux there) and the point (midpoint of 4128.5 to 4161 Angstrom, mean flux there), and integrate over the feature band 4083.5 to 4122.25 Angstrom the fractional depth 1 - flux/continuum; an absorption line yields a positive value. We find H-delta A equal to 8.2 Angstrom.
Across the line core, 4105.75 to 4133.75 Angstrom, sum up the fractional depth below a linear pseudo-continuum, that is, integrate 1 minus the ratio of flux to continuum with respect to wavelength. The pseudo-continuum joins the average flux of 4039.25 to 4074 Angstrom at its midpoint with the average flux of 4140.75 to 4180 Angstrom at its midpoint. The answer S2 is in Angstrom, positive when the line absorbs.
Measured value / 3.6 Angstrom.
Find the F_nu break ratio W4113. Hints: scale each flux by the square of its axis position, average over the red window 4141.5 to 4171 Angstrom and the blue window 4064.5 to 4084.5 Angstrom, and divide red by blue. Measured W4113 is 1.1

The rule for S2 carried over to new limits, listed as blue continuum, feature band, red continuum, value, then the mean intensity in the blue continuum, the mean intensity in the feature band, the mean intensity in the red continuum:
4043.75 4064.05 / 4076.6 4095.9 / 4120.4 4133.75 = 4.9 Angstrom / 60.2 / 41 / 48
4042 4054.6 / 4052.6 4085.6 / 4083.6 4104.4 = 0.5 Angstrom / 61.4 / 50.7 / 39.5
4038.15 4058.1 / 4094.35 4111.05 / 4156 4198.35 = 3.0 Angstrom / 64.5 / 47.1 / 47.5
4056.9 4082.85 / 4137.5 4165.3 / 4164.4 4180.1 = 0.7 Angstrom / 50.7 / 50.6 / 52.3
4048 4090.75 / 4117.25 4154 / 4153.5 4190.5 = -0.9 Angstrom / 48.4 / 50.1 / 49.1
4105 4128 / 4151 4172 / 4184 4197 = -1.9 Angstrom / 45.9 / 49.6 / 45.3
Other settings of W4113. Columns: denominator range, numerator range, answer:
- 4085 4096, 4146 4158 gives 1.56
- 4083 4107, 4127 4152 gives 1.31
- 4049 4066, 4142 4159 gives 0.95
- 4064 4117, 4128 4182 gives 1.19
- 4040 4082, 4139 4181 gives 0.95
